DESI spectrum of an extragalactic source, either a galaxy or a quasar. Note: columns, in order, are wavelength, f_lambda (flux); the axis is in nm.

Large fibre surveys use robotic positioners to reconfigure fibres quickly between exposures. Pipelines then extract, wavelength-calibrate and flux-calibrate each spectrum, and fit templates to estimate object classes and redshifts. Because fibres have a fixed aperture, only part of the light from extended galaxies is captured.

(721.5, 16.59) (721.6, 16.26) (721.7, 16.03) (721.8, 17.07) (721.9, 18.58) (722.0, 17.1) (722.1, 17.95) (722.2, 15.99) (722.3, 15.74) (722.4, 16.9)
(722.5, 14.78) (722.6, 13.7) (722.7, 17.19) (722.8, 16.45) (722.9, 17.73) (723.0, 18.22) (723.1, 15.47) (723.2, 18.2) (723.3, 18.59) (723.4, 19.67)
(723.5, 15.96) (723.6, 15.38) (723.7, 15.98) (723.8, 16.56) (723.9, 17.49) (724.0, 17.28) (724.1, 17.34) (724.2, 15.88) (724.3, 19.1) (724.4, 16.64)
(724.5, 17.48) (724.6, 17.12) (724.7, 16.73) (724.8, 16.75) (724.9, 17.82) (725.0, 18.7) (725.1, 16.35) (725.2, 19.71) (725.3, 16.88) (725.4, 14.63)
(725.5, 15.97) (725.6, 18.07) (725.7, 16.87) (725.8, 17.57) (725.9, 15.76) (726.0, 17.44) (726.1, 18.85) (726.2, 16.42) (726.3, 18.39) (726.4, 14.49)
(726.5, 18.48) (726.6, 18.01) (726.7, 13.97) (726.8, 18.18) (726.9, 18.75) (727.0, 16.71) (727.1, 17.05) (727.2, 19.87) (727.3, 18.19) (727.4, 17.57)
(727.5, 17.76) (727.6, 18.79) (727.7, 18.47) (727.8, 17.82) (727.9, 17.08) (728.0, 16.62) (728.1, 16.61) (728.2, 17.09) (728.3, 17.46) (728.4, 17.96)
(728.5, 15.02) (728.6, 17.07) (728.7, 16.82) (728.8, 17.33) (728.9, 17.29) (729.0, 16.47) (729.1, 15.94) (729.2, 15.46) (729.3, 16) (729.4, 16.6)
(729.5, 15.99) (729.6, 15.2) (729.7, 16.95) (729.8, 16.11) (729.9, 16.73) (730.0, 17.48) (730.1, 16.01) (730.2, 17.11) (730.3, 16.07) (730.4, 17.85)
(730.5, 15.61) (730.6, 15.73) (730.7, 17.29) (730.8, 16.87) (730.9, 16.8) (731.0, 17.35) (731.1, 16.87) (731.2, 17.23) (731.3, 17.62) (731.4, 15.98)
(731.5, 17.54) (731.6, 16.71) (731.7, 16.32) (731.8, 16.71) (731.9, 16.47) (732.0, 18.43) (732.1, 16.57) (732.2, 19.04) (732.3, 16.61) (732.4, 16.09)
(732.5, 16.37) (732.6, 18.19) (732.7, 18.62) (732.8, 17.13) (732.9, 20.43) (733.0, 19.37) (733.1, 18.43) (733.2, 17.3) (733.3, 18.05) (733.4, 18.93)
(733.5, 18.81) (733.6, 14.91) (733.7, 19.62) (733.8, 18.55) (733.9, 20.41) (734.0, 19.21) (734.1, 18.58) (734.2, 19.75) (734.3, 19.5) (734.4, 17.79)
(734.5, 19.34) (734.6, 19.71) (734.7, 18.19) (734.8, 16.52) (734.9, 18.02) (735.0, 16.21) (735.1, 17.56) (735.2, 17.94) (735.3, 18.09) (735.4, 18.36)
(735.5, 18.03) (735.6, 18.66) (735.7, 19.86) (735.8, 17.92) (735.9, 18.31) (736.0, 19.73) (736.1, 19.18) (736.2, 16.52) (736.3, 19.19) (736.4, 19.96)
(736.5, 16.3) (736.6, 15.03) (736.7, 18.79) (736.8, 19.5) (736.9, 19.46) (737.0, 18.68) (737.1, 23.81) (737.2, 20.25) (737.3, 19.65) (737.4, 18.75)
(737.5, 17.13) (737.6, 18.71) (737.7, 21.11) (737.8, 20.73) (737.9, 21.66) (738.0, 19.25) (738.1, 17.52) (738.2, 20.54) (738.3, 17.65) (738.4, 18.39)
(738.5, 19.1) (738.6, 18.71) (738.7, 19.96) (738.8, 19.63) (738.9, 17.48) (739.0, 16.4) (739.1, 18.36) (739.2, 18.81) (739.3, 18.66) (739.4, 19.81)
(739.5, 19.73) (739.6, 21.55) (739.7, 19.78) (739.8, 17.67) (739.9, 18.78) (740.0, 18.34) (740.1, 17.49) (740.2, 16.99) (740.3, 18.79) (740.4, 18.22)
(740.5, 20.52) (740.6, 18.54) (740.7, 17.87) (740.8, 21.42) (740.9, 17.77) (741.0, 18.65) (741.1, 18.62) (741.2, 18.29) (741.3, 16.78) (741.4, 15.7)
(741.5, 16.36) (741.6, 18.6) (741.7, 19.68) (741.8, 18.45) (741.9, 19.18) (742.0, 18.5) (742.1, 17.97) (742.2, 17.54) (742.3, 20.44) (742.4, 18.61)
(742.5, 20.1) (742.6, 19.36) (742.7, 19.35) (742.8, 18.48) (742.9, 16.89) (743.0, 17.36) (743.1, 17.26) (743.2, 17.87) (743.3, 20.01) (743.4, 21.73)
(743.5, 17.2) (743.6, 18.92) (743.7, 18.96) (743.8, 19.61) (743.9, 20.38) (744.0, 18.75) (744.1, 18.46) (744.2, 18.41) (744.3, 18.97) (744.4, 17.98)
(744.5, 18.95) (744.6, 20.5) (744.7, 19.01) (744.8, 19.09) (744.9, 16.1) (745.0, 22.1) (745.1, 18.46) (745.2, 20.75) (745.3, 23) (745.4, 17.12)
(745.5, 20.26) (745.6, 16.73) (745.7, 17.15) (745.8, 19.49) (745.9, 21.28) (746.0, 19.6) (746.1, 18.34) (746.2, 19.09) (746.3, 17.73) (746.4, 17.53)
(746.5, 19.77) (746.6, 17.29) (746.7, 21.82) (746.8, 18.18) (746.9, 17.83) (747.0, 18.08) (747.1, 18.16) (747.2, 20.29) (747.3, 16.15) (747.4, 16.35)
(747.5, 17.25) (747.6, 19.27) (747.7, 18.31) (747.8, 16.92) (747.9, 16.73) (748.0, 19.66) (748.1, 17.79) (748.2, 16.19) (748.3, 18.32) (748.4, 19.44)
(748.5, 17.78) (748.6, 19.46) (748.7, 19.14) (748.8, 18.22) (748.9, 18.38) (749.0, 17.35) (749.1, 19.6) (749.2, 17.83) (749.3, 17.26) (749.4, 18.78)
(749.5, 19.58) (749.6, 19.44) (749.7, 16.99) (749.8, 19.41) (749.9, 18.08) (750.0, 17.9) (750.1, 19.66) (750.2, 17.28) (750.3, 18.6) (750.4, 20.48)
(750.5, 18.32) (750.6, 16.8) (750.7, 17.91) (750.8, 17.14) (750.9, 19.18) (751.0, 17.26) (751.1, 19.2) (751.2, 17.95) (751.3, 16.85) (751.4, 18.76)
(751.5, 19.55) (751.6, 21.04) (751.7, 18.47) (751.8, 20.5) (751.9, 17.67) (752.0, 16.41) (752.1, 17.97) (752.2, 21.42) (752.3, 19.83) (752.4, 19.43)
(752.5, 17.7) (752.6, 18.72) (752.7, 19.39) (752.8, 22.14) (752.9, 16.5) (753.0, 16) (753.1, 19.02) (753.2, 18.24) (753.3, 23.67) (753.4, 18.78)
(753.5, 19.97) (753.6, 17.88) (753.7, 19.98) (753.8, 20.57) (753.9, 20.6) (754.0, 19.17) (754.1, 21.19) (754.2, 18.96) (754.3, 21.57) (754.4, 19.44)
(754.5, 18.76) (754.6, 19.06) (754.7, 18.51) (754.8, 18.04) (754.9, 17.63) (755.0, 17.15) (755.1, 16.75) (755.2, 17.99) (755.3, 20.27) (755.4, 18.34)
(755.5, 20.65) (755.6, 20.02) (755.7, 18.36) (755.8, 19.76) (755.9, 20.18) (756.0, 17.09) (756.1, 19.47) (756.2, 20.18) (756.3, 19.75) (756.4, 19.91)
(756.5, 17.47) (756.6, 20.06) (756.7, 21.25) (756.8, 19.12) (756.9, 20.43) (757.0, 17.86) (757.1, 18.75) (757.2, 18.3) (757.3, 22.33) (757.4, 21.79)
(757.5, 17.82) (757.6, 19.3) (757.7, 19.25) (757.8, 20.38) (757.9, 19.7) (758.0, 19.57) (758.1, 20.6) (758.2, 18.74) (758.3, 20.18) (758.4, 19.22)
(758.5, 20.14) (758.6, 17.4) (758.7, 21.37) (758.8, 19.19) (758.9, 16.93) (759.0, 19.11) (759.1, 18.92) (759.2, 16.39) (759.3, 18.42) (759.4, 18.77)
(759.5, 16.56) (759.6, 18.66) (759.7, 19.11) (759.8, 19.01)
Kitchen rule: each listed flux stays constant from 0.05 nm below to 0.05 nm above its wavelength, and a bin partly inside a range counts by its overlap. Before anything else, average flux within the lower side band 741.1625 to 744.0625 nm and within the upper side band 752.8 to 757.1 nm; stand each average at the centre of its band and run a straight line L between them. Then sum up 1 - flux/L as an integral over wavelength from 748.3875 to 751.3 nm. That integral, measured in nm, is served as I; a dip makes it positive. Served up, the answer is 0.09 nm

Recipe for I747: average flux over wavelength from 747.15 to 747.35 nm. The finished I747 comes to 18.2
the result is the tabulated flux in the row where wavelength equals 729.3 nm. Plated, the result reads 16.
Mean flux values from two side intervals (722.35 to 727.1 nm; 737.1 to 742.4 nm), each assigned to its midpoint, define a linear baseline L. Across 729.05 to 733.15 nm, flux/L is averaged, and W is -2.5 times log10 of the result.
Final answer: 0.05 mag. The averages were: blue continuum 17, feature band 17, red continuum 18.8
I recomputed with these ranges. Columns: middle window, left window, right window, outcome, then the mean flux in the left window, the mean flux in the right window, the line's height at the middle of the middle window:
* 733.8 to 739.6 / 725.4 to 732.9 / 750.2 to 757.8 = -0.39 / 17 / 19.1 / 17.7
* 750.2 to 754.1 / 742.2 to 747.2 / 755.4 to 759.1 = 0.07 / 18.9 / 19.5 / 19.3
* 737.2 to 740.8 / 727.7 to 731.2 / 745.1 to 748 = -0.25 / 16.7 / 18.6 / 17.8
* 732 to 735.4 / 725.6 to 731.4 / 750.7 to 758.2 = -0.15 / 17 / 19.2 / 17.4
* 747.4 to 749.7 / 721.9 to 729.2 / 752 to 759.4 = 0.06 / 17.1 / 19.2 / 18.7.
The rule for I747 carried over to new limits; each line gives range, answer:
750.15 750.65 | 18.3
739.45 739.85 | 19.7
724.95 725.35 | 17.9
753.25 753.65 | 20.1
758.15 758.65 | 19.1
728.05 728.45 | 17.3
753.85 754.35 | 20.3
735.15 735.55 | 18.1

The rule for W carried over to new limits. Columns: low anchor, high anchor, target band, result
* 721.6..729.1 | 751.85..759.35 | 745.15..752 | 0.01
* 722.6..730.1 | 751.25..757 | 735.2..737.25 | -0.06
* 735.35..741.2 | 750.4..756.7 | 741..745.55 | 0.01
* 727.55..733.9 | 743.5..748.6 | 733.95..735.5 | -0.05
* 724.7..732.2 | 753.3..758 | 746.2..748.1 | 0.03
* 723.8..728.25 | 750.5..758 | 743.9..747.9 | -0.01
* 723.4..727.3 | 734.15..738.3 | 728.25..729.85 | 0.08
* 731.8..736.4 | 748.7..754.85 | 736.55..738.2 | -0.06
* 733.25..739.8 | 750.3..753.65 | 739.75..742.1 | 0.03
